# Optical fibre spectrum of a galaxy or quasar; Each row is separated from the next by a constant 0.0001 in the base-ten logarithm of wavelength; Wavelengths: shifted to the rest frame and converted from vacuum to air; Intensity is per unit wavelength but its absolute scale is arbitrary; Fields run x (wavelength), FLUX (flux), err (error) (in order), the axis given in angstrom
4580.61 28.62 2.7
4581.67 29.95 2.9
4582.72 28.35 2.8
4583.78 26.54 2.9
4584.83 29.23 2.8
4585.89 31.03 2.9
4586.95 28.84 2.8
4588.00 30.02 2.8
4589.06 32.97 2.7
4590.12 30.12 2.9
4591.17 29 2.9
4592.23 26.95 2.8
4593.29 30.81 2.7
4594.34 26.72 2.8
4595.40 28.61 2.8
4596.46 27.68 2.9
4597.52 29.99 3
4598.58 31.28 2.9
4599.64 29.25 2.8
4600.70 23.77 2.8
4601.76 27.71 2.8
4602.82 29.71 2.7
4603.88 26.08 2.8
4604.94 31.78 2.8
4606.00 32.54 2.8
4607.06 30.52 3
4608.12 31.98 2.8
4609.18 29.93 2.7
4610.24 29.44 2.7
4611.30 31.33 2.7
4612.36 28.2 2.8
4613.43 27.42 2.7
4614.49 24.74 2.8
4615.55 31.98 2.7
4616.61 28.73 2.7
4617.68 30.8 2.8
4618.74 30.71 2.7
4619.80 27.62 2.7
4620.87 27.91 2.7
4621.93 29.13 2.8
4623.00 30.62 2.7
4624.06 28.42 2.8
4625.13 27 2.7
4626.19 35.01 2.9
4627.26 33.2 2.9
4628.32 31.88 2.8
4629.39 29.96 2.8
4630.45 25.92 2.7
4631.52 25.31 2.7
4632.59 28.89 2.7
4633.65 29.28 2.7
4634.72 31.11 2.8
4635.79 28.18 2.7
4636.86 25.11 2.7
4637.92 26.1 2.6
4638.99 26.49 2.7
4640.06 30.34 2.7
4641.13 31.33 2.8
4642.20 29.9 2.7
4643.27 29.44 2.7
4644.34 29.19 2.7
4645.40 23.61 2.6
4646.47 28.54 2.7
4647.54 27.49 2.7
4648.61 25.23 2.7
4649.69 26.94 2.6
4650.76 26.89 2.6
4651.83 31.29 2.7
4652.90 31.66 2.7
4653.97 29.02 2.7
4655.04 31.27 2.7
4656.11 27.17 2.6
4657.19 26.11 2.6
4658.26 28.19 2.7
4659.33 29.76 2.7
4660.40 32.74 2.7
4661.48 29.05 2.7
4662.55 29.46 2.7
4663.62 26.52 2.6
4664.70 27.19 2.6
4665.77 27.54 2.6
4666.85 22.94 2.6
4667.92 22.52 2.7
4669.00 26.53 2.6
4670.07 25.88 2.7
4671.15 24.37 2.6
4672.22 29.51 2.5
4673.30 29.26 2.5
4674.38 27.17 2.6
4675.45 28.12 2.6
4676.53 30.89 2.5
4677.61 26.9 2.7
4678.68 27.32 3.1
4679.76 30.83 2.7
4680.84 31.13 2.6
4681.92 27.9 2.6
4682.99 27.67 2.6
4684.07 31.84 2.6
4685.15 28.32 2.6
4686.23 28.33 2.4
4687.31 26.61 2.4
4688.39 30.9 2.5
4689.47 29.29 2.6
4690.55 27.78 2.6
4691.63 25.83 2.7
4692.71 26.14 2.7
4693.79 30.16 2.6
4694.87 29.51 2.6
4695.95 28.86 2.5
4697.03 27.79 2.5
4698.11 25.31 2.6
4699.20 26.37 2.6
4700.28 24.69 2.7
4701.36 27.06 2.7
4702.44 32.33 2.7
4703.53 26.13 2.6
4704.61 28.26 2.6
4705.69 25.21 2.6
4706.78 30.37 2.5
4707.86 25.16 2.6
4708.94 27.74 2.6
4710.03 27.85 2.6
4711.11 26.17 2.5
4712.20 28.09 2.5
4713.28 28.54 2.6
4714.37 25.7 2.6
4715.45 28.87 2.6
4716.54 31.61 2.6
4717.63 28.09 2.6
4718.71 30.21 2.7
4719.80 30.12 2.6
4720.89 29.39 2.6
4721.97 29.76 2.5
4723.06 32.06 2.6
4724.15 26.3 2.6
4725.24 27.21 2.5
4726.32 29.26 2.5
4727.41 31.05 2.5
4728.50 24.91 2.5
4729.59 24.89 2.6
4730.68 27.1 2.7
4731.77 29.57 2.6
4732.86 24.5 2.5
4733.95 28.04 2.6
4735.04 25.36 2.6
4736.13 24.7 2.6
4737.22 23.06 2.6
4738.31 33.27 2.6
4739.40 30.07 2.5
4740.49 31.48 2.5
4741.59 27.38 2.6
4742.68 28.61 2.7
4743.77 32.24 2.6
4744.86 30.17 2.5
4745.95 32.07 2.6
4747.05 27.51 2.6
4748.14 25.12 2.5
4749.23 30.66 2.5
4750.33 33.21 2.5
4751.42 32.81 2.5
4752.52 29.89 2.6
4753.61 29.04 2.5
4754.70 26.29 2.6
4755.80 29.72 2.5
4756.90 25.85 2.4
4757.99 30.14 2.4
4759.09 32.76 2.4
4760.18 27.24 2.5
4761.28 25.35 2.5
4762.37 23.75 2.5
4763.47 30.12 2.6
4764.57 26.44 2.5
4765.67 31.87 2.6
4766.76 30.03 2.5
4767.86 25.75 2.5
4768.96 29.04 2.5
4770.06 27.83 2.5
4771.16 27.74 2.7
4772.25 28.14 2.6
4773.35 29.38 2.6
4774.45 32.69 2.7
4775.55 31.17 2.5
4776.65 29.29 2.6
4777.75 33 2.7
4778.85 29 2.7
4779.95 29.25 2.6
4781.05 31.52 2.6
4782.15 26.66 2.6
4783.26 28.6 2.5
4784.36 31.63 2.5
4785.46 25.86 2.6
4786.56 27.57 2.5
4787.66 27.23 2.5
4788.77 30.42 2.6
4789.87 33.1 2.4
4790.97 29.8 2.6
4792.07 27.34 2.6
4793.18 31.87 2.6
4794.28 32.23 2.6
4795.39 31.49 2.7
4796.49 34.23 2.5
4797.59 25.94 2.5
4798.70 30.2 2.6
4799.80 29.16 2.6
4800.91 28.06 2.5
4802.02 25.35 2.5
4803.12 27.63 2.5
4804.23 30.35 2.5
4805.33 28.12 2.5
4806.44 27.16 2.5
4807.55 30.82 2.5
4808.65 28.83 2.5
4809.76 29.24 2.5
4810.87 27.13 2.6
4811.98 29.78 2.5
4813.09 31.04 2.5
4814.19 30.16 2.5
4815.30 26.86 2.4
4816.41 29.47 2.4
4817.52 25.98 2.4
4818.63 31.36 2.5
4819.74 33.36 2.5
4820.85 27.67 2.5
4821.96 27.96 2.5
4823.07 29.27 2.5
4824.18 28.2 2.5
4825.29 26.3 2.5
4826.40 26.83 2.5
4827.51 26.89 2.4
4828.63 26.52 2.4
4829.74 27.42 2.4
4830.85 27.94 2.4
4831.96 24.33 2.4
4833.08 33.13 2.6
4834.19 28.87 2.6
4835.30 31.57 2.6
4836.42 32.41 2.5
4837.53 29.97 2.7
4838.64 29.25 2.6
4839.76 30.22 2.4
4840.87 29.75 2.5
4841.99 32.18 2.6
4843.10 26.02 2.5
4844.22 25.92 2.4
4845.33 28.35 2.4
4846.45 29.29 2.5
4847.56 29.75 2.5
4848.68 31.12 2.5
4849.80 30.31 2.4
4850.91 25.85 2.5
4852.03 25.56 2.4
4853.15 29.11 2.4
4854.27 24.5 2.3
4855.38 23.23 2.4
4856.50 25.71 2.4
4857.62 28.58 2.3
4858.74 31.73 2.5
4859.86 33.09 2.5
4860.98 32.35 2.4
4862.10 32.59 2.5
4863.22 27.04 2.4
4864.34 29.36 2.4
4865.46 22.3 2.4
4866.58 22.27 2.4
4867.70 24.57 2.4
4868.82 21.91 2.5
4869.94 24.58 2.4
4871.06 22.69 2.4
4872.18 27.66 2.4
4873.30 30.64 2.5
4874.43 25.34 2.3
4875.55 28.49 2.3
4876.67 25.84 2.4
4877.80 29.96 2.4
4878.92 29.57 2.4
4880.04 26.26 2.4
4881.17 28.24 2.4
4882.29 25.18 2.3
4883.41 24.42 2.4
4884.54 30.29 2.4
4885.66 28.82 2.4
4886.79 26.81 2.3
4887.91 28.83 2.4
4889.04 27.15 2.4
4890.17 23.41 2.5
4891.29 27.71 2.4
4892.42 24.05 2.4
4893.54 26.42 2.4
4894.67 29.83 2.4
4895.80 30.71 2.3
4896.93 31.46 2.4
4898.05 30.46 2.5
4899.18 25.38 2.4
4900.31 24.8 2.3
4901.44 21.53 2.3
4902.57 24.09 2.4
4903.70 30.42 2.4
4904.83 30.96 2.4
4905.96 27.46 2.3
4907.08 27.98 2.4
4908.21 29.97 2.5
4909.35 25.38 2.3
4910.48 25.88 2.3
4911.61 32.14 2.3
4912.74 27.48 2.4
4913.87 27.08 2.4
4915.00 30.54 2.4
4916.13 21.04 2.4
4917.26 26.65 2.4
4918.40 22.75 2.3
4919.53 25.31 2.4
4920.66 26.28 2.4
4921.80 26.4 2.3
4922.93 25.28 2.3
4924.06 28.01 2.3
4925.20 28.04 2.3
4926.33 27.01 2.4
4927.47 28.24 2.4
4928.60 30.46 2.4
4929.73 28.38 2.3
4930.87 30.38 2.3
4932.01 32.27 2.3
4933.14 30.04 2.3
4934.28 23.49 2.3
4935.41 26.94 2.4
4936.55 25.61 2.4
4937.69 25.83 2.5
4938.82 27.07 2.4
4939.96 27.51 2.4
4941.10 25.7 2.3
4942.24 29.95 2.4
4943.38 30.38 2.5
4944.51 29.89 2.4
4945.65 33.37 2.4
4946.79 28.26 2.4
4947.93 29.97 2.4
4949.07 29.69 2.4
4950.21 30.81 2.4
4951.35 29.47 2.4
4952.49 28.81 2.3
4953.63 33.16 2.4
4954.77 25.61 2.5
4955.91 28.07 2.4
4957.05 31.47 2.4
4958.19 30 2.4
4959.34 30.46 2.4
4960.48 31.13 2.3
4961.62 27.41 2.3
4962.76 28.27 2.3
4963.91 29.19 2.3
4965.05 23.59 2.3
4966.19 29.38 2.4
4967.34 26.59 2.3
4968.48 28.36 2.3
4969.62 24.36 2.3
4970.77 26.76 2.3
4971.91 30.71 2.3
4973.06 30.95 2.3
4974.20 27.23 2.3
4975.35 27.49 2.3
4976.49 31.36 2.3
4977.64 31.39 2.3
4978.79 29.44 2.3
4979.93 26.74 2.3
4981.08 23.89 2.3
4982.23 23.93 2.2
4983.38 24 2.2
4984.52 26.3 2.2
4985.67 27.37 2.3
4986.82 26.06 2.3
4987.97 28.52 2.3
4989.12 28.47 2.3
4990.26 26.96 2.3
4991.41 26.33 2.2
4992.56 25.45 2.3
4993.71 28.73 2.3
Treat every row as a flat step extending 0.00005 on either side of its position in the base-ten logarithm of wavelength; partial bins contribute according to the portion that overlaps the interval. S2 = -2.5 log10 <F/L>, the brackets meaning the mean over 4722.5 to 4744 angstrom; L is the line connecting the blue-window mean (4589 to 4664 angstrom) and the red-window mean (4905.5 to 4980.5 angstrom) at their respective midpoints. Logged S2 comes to 0.028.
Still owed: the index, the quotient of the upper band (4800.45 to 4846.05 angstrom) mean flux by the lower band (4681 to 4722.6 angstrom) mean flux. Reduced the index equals 1.0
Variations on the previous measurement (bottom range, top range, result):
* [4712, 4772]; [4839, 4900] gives 0.97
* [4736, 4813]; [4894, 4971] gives 0.96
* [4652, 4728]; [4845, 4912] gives 0.97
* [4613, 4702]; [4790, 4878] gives 1.00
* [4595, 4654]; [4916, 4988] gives 0.97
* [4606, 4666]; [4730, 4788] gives 1.00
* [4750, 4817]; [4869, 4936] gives 0.94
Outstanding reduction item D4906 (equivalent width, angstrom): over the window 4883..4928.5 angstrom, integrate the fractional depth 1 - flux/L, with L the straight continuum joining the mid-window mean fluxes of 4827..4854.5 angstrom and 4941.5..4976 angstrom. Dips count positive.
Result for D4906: 2.6 angstrom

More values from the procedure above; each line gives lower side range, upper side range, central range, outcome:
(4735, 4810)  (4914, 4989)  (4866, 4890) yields 1.6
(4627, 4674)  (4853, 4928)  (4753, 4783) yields -1.3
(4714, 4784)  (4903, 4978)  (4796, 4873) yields 0.8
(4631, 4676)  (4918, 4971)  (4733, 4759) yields -0.9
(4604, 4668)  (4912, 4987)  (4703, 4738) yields 1.1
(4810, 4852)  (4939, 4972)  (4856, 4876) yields 1.1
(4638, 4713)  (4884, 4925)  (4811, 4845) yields -1.7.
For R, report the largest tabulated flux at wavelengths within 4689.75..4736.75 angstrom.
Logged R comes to 32.33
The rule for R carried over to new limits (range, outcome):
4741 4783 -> 33.21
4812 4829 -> 33.36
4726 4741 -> 33.27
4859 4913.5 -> 33.09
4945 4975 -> 33.37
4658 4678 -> 32.74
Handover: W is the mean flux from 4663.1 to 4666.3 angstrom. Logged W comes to 27.1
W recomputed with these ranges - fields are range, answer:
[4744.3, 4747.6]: 29.9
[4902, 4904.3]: 27.3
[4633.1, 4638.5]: 28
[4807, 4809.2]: 29.9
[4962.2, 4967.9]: 27.4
